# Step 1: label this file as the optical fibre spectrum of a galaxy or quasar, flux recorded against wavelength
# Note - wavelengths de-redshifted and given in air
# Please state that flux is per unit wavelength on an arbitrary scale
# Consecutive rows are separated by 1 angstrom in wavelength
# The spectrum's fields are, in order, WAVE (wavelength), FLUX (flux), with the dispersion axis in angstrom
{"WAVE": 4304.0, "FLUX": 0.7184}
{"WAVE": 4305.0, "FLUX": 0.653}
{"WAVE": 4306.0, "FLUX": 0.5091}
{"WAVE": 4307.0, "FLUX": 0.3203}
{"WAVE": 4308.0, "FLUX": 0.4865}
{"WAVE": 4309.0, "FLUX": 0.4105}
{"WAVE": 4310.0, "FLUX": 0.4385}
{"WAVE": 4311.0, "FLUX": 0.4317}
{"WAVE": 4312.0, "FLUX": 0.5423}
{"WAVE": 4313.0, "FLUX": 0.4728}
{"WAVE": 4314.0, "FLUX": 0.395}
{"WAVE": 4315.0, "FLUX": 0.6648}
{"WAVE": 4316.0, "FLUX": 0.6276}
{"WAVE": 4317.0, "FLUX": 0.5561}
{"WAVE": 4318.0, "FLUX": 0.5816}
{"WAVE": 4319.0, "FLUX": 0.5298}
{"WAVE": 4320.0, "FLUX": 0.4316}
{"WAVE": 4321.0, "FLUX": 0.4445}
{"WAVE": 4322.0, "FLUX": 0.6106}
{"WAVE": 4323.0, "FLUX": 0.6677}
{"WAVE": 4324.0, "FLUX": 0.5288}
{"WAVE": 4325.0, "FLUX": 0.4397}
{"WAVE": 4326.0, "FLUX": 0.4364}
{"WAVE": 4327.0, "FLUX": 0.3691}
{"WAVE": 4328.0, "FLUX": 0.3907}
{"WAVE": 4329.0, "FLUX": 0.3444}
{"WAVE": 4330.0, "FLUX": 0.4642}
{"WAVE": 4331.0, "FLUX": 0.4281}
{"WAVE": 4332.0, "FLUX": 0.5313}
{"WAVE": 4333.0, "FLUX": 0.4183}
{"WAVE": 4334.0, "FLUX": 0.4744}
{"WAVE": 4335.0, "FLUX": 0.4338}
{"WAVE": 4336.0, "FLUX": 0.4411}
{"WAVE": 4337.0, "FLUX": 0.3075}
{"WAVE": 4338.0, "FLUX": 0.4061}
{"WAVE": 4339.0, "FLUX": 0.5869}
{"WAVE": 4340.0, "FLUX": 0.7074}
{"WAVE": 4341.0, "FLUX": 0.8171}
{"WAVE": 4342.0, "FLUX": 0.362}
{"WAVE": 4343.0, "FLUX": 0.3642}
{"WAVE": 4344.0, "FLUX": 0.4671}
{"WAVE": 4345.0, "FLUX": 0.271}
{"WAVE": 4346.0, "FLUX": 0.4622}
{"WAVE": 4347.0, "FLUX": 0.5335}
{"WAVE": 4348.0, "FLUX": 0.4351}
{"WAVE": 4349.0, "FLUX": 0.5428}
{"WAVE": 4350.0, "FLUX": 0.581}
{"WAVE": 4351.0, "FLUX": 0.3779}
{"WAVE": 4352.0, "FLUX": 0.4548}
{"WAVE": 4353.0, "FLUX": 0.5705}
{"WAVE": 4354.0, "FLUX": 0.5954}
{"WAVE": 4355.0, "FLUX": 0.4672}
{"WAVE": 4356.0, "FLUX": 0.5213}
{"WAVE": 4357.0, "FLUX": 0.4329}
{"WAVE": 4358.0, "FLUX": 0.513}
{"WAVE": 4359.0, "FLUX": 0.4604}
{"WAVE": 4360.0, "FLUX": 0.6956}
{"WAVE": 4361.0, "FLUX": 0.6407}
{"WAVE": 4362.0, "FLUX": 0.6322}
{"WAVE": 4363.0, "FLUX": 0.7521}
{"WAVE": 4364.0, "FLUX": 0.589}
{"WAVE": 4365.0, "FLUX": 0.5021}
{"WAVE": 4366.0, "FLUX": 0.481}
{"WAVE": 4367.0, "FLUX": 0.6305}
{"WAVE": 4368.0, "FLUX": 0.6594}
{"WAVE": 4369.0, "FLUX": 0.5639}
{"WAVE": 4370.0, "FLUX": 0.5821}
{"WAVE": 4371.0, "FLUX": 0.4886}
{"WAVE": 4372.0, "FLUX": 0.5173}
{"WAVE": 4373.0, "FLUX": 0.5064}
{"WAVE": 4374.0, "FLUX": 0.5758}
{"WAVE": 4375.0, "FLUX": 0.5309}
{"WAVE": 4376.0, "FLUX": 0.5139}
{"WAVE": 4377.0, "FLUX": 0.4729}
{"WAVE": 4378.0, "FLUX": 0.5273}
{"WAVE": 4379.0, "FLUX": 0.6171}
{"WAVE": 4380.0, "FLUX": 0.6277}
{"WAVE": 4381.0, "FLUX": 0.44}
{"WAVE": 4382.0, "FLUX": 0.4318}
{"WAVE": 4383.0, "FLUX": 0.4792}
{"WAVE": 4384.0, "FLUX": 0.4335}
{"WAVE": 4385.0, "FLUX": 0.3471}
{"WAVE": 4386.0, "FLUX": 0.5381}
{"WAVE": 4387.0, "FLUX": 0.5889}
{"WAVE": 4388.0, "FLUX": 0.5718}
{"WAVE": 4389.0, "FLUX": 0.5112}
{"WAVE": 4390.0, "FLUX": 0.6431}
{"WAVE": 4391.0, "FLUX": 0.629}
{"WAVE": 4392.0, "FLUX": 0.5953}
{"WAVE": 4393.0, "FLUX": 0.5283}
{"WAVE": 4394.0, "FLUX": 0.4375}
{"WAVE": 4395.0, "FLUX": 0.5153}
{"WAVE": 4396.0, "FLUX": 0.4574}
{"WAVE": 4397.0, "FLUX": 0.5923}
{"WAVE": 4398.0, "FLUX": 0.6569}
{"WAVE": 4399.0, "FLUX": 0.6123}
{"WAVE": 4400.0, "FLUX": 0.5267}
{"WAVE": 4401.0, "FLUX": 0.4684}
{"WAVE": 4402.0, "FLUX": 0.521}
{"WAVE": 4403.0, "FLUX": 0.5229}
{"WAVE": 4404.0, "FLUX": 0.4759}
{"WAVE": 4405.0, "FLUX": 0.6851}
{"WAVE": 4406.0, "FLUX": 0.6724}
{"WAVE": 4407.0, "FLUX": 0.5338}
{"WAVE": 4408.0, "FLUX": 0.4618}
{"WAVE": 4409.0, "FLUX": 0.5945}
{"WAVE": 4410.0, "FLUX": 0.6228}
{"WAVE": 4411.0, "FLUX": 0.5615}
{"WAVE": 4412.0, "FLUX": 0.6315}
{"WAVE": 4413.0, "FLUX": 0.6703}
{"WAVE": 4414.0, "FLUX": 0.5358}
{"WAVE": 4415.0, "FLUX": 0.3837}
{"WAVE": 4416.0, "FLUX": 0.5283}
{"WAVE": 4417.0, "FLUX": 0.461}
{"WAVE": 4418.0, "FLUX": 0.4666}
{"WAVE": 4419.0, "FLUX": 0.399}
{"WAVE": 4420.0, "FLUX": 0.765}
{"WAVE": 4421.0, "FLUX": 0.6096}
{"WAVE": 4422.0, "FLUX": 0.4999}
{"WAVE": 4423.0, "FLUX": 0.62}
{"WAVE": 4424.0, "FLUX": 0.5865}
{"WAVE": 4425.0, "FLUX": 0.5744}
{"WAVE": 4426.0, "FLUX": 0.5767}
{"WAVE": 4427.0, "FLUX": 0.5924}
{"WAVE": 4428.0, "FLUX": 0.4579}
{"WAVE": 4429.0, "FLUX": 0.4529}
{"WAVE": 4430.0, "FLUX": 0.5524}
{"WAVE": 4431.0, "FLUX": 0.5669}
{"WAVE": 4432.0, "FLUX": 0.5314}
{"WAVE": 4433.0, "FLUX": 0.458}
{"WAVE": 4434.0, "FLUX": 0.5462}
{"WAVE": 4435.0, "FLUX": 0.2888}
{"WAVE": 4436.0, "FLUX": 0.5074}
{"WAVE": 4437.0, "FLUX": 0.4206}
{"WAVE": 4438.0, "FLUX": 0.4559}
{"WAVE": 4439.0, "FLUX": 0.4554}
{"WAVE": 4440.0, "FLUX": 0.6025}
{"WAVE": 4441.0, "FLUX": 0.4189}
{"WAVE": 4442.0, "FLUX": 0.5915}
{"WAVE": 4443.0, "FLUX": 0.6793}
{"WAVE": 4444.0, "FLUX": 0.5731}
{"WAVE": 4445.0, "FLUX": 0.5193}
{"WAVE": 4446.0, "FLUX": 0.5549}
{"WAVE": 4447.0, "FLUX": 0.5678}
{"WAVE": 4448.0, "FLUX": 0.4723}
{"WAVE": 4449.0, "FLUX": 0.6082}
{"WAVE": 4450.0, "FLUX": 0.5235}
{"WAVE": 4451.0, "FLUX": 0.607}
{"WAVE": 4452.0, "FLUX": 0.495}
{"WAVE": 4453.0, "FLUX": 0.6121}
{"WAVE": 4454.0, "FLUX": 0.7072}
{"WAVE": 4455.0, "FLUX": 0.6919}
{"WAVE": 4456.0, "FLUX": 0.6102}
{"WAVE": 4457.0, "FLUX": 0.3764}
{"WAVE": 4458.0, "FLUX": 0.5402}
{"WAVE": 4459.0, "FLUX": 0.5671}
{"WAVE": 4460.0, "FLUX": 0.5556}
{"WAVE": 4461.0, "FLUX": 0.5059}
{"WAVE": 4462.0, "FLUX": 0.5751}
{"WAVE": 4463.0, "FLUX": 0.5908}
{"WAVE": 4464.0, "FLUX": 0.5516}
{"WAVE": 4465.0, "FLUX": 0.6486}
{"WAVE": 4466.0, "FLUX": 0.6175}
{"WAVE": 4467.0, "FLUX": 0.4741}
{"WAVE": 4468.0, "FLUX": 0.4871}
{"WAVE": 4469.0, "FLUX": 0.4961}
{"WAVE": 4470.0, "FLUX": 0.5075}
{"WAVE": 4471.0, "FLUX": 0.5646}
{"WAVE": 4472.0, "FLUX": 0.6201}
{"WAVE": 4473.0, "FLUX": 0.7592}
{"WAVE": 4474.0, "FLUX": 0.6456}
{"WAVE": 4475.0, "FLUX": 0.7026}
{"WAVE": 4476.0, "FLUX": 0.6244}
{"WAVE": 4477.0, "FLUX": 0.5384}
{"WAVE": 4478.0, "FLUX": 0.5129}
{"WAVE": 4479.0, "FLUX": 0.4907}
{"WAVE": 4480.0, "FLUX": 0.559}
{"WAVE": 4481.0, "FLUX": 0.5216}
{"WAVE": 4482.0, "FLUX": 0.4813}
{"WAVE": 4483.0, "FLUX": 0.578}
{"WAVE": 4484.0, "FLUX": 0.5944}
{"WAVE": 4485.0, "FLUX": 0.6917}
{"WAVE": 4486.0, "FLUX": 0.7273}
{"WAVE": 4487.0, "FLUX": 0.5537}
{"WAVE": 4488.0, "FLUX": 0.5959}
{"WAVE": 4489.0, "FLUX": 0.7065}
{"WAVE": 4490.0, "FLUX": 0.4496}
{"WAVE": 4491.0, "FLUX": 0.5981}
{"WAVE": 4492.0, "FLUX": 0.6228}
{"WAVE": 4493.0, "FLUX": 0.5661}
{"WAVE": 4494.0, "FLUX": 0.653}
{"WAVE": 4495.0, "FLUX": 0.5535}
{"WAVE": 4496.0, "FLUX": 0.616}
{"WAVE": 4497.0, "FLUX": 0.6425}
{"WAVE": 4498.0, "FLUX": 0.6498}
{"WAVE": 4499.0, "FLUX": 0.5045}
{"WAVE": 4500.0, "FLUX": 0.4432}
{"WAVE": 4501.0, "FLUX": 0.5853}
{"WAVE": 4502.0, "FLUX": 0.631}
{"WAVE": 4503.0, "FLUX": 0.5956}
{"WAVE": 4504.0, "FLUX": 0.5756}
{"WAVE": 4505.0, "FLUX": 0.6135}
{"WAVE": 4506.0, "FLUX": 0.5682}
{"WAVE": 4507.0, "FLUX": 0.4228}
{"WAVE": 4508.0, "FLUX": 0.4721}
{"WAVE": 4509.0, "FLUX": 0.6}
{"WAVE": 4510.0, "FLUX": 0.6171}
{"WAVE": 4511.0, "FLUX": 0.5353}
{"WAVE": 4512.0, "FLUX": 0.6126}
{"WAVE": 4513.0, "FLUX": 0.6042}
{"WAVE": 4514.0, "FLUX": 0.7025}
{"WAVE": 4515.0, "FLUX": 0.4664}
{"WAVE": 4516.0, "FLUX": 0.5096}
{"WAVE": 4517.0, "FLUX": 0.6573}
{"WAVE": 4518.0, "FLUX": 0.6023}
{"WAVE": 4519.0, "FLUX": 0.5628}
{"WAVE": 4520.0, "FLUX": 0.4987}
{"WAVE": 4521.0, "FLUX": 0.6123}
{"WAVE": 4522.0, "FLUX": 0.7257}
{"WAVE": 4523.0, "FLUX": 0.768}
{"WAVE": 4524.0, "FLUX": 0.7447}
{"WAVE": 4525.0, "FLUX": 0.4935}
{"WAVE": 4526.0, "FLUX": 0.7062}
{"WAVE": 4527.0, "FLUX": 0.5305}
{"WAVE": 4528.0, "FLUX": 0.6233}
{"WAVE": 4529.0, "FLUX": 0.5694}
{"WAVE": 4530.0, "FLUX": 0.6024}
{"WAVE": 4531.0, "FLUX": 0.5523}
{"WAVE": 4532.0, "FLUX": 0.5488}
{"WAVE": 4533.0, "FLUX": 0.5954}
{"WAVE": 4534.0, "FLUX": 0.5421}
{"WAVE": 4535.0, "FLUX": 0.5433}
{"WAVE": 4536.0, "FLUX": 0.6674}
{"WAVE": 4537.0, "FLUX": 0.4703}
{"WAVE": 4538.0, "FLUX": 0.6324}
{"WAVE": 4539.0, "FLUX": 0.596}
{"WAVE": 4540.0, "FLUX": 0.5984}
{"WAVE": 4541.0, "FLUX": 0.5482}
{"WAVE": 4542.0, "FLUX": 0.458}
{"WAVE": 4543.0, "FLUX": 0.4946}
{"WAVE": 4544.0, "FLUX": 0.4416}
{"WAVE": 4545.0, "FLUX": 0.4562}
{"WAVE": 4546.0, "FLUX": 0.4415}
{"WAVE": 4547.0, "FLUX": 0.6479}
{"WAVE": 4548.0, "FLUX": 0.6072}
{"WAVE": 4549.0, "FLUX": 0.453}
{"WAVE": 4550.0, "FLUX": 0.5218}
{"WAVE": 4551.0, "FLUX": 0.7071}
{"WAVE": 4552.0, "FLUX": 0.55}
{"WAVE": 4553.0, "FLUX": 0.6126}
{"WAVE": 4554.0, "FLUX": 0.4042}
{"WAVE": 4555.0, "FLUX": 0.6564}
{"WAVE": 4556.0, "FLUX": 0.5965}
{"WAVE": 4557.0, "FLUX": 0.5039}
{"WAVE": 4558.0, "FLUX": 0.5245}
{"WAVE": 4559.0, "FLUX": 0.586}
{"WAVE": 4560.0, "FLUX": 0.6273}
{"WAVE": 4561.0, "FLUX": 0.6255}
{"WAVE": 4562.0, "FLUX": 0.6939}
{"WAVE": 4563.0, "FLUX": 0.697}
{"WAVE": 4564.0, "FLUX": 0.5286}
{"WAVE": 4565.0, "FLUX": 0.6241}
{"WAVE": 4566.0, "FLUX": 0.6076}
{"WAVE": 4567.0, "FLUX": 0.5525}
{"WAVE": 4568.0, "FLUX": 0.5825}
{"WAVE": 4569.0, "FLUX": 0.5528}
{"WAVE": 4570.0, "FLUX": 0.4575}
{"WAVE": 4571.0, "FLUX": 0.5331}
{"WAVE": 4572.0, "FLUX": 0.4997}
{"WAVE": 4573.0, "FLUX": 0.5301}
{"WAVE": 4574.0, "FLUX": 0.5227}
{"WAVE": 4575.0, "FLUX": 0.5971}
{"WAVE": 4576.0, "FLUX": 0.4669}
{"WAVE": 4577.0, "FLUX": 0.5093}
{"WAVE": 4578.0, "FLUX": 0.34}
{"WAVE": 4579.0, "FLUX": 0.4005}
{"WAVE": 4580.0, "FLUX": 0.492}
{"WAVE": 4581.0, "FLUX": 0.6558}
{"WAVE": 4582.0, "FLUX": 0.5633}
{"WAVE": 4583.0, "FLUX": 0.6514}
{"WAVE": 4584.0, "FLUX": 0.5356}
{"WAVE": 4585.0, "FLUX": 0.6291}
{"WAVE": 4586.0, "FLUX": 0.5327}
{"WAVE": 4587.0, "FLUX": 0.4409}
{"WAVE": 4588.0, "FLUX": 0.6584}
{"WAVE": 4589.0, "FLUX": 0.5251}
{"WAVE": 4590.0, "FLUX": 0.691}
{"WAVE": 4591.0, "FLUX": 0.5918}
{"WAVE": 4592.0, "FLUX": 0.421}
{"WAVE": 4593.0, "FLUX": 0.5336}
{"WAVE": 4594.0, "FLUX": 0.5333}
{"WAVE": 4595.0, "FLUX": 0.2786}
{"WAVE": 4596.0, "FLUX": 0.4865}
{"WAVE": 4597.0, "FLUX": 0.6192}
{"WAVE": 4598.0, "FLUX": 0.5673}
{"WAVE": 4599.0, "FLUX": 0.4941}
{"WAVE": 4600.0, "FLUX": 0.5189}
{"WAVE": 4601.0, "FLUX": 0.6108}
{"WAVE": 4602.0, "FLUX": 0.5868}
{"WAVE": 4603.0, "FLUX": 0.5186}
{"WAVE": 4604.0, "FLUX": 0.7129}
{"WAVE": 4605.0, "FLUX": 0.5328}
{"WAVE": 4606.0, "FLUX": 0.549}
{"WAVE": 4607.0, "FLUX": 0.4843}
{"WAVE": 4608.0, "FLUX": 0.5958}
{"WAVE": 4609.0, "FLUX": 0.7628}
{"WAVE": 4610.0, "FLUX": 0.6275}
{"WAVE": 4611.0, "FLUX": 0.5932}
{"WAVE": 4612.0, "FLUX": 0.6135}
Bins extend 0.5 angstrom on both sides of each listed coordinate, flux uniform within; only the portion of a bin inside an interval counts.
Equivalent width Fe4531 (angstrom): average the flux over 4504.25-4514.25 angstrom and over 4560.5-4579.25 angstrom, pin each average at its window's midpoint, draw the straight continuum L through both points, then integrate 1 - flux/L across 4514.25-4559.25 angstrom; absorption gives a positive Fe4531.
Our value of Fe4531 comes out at -0.8 angstrom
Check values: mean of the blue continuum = 0.572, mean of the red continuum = 0.545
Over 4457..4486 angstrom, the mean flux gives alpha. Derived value 0.571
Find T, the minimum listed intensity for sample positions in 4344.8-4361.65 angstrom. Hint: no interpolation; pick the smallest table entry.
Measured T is 0.271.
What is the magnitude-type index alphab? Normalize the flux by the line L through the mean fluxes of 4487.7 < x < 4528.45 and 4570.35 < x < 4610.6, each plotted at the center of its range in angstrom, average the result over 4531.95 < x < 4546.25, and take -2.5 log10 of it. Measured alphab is 0.07 mag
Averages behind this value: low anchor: 0.591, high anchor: 0.545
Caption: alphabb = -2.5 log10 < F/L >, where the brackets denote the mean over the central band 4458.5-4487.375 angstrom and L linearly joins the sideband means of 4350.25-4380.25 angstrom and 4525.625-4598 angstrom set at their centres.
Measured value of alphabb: -0.05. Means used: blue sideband 0.55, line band 0.577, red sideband 0.552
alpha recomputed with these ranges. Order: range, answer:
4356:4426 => 0.549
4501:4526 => 0.594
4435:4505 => 0.568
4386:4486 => 0.554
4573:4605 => 0.538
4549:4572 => 0.575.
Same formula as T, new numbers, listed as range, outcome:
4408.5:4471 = 0.2888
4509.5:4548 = 0.4415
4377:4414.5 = 0.3471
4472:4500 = 0.4432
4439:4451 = 0.4189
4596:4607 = 0.4843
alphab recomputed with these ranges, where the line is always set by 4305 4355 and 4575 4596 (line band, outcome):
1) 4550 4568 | -0.14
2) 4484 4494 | -0.20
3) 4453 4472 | -0.12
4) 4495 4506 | -0.15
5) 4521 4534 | -0.20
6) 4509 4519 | -0.15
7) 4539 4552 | -0.04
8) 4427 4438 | 0.04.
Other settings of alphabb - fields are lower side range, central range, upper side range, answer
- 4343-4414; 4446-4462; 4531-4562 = -0.031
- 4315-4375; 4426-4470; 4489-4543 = 0.035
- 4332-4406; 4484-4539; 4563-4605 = -0.106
